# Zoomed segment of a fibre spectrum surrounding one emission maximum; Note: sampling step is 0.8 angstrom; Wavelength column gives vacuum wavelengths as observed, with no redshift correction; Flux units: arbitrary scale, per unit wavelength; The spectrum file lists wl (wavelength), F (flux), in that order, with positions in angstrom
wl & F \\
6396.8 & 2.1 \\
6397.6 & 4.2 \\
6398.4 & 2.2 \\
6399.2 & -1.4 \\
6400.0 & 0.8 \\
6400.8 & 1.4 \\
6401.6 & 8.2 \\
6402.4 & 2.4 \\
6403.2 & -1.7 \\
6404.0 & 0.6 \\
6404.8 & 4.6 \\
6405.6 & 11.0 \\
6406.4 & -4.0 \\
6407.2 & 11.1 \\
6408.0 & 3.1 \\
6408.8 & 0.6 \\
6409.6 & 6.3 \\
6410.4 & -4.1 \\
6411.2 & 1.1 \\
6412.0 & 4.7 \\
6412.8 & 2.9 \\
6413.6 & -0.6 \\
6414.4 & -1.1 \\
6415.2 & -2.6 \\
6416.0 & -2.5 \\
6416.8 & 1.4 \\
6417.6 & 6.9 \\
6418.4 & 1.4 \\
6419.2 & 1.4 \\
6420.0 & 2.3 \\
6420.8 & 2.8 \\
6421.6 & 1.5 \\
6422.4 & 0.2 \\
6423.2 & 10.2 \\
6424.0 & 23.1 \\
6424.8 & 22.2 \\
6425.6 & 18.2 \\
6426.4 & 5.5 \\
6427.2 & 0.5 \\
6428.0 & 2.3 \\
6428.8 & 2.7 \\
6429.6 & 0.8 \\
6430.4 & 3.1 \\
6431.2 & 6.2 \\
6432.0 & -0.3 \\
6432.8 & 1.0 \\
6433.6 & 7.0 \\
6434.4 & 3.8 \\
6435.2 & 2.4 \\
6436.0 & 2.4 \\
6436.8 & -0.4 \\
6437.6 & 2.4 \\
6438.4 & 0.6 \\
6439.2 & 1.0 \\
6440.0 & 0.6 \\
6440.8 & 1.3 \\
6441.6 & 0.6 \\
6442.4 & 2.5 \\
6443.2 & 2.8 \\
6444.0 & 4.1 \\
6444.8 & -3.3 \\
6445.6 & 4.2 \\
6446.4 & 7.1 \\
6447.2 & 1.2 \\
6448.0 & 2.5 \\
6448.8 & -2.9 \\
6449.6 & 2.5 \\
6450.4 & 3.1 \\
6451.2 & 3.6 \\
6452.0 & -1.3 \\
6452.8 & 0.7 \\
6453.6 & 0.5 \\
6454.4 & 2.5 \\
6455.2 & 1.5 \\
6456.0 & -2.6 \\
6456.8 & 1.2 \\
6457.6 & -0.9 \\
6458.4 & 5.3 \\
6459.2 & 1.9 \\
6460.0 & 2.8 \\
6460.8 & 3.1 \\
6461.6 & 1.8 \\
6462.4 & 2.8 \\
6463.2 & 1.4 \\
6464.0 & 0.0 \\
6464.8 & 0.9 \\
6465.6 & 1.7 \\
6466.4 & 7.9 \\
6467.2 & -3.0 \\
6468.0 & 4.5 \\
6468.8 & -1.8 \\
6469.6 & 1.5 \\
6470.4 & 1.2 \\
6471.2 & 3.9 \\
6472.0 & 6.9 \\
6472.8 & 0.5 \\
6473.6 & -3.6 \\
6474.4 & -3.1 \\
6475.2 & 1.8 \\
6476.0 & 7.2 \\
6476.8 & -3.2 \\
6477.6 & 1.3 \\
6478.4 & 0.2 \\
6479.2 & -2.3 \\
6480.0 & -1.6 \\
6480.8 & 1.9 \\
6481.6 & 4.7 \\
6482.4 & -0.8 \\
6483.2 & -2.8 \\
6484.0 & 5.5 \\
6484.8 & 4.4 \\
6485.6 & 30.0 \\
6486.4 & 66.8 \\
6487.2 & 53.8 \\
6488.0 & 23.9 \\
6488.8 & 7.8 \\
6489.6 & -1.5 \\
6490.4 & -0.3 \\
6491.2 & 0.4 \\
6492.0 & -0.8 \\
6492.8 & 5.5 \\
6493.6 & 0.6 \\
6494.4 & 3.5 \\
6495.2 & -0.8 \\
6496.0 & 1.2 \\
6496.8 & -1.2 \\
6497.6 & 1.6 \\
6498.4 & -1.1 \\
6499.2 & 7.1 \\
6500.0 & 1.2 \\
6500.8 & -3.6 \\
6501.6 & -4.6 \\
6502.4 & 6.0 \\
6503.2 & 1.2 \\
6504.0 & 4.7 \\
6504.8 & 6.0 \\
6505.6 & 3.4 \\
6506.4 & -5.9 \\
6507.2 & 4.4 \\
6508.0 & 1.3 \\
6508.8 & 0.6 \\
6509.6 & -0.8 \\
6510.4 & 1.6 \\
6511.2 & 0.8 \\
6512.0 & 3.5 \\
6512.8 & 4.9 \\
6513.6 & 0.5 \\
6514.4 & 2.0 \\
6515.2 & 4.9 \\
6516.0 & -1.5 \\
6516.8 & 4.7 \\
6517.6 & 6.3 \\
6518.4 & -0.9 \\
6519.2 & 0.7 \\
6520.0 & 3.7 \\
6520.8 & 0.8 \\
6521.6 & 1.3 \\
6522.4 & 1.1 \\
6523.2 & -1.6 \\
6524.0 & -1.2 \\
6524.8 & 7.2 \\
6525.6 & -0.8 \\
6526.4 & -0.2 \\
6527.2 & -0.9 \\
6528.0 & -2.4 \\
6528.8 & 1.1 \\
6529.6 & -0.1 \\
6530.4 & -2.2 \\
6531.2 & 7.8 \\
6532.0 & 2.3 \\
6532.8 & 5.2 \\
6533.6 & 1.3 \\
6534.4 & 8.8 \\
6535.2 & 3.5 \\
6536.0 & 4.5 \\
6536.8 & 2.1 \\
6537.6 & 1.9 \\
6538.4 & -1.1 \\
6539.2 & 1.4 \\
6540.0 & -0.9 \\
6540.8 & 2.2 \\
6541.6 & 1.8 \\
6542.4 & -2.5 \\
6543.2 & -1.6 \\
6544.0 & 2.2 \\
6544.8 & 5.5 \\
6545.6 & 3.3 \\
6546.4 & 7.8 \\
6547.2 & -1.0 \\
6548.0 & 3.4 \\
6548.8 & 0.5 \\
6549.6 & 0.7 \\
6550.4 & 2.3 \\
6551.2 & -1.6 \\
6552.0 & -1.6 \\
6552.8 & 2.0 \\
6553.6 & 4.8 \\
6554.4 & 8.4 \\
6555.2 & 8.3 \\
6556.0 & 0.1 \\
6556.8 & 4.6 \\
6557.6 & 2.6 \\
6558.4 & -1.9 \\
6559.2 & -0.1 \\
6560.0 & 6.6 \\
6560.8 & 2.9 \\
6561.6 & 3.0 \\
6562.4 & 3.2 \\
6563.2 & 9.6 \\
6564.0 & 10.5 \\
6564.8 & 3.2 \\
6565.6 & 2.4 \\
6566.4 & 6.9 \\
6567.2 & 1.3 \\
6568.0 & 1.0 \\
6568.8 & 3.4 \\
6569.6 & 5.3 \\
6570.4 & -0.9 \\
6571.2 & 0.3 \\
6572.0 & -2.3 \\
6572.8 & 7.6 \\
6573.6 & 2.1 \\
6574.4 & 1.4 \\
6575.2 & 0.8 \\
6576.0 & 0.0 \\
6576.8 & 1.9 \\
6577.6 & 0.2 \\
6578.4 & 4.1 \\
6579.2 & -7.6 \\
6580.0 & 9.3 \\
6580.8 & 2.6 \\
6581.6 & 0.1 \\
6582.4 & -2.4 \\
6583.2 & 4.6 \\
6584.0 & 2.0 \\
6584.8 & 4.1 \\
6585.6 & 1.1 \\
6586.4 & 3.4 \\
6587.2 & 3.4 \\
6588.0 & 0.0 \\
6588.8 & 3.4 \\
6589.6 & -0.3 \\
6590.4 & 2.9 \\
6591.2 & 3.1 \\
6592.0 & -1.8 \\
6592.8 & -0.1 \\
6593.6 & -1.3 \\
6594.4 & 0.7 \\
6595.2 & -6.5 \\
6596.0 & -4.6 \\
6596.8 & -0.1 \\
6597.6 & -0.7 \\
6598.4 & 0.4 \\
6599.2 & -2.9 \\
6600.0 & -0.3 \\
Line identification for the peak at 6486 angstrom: [O III] 5007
